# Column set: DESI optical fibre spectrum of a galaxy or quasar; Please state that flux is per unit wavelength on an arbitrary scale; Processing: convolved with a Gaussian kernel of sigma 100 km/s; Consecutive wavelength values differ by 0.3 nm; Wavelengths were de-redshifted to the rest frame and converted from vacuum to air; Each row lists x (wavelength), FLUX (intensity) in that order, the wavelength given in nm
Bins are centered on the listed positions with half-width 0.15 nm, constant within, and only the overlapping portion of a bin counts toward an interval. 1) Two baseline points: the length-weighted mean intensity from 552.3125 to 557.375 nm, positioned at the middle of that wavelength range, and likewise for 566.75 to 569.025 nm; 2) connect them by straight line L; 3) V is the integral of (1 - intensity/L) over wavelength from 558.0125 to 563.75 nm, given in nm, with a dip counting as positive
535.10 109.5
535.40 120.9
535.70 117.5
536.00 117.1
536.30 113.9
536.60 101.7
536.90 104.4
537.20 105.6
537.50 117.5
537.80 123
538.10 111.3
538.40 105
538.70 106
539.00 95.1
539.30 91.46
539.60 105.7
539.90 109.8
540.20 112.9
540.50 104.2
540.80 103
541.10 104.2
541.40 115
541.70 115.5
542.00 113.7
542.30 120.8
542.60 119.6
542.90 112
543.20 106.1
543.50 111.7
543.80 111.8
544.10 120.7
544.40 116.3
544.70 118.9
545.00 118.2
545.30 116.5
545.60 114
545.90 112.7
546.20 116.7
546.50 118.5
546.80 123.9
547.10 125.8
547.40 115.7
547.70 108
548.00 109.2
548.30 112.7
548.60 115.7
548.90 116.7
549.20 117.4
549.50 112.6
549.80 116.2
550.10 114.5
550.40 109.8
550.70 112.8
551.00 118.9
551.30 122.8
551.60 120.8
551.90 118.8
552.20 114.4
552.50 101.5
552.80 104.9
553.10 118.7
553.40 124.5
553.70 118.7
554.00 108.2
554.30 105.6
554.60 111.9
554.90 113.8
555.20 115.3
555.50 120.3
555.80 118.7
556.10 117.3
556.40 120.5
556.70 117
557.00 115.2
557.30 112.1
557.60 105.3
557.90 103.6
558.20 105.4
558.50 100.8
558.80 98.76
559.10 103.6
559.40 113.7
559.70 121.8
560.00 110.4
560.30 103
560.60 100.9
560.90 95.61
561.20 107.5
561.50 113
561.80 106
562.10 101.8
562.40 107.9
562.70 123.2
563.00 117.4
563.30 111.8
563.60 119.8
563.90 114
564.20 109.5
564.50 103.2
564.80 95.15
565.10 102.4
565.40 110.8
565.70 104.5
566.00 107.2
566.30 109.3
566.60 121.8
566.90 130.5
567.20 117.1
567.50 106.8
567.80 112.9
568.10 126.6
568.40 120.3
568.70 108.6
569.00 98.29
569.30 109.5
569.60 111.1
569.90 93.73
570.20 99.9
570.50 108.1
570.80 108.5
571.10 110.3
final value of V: 0.33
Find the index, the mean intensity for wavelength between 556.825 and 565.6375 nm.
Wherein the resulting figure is 108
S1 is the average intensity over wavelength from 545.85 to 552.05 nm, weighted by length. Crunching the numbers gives 116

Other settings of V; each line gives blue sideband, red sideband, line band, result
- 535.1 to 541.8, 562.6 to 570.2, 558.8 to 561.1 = 0.09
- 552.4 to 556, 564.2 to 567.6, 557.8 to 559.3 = 0.13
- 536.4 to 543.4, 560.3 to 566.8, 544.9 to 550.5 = -0.34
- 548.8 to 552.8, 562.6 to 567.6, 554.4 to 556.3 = -0.04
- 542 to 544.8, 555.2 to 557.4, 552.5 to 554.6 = 0.08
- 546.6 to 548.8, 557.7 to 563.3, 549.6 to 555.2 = -0.07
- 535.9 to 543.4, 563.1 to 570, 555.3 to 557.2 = -0.13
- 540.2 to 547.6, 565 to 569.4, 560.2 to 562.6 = 0.17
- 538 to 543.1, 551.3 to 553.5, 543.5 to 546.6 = -0.14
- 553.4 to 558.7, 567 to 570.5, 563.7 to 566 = 0.09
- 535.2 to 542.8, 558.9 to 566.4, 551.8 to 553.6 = -0.08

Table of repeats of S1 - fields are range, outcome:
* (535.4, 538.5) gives 112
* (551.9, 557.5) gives 114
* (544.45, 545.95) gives 116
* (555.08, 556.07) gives 118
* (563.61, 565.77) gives 107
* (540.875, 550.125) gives 115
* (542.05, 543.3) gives 115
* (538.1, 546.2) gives 111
